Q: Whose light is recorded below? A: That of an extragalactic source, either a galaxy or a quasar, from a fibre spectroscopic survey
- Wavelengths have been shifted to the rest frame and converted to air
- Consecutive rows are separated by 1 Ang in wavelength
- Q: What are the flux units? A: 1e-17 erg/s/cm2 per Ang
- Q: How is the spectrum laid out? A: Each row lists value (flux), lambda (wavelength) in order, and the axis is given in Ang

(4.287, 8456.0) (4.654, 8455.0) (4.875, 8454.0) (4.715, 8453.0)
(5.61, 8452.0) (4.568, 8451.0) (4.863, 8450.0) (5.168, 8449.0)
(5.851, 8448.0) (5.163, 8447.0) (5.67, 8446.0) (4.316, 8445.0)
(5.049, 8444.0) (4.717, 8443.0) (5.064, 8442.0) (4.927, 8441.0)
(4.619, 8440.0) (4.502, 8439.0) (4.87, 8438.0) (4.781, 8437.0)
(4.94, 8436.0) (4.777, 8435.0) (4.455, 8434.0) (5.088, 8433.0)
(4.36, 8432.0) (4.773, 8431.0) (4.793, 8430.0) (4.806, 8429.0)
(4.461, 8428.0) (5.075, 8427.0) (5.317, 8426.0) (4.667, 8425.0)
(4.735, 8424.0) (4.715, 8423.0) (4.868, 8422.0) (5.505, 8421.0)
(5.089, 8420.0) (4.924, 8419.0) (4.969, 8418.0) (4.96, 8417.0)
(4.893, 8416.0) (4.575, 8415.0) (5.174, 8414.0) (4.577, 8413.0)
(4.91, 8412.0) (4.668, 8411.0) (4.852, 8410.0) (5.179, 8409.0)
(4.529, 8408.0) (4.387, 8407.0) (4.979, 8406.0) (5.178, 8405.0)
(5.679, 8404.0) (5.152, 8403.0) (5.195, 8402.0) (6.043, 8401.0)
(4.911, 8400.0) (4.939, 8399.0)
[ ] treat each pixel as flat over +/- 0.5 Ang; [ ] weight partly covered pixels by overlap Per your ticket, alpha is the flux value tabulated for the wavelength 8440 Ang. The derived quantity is 4.619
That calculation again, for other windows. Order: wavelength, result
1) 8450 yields 4.863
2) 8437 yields 4.781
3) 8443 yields 4.717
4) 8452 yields 5.61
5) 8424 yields 4.735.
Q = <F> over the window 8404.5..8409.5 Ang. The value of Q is 4.85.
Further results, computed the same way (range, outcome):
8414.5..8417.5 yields 4.81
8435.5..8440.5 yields 4.74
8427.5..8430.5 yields 4.69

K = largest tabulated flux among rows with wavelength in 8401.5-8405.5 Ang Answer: 5.679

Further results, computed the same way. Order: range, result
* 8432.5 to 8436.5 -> 5.088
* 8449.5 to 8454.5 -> 5.61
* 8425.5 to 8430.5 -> 5.317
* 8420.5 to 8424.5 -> 5.505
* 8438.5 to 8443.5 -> 5.064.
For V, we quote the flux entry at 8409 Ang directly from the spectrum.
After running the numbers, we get 5.179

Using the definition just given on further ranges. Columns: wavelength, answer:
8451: 4.568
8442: 5.064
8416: 4.893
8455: 4.654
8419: 4.924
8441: 4.927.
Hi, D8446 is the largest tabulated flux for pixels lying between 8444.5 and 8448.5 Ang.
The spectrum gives 5.851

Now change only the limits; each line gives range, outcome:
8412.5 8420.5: 5.174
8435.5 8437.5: 4.94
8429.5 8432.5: 4.793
